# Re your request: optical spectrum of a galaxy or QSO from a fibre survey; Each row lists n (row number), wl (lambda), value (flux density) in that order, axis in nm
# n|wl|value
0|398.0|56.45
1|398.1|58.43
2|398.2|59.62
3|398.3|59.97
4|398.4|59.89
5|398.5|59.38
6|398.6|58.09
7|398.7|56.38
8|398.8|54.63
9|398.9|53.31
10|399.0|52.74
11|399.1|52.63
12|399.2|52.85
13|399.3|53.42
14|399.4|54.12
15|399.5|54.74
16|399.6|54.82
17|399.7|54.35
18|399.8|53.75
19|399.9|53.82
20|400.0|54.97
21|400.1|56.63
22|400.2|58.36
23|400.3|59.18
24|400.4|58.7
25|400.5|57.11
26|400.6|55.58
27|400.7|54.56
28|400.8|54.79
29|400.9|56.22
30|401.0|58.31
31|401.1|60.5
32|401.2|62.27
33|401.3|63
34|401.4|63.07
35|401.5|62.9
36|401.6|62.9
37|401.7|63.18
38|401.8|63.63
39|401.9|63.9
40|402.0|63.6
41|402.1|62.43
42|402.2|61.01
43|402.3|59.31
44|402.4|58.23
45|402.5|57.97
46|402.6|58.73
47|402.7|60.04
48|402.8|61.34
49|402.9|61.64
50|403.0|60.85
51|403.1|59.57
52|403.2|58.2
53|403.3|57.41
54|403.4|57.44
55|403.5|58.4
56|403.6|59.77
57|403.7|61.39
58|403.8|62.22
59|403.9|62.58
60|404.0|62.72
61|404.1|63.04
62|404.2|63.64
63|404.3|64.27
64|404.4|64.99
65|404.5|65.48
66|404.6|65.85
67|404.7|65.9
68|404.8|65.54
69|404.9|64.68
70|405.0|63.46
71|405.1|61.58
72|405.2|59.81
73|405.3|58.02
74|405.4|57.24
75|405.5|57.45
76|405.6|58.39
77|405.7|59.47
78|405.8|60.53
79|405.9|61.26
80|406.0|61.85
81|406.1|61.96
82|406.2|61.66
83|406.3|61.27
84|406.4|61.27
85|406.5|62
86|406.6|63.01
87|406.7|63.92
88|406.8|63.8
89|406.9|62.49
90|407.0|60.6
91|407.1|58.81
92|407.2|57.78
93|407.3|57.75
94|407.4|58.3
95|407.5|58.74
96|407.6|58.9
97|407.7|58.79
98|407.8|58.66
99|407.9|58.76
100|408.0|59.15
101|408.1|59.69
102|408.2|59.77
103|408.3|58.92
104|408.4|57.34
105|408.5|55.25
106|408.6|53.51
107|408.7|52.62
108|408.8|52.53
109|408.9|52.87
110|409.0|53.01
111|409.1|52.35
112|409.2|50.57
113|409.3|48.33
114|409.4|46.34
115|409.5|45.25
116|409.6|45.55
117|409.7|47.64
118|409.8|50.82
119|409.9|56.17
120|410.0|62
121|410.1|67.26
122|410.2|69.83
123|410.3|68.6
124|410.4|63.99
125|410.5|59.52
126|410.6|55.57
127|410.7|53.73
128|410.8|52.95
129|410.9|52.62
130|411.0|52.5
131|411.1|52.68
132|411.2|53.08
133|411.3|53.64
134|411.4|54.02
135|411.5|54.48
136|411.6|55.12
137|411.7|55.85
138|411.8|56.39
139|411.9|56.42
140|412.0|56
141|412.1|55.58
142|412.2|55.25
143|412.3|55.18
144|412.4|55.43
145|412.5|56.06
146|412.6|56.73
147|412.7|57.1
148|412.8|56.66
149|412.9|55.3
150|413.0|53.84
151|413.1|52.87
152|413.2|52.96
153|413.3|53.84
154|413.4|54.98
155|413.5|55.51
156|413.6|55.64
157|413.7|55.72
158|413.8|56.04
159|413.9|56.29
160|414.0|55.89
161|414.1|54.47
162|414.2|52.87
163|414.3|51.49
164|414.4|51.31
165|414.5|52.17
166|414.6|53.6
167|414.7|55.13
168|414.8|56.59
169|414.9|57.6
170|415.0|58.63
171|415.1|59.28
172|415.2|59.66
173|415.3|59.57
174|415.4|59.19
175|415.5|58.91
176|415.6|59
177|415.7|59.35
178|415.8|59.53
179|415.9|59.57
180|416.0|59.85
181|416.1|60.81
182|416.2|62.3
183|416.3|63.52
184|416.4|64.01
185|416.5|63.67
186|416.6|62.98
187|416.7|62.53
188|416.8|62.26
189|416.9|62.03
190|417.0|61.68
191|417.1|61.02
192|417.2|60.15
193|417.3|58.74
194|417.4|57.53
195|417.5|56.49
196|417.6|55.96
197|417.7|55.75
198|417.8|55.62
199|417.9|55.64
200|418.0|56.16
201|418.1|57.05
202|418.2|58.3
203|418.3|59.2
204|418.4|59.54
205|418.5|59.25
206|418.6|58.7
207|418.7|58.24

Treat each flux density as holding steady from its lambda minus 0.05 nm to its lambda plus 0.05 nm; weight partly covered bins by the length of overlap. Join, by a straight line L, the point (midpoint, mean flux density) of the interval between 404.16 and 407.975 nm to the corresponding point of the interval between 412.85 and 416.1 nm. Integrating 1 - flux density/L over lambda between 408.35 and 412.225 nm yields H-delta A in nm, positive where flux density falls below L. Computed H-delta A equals 0.257 nm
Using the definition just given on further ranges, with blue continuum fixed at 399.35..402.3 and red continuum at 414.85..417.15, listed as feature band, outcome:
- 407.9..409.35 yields 0.12 nm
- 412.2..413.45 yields 0.11 nm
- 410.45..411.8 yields 0.13 nm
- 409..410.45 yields 0.11 nm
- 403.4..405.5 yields -0.11 nm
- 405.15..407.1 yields -0.04 nm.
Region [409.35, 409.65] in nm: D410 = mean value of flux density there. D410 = 45.7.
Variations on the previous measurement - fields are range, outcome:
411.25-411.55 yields 54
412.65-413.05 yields 55.7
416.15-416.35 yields 62.9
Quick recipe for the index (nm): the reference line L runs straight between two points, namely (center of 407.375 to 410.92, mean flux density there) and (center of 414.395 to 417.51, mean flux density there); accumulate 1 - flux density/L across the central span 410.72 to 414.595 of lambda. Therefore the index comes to 0.22 nm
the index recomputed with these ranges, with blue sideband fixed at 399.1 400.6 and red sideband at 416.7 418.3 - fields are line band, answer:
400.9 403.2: -0.22 nm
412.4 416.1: 0.10 nm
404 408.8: -0.34 nm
